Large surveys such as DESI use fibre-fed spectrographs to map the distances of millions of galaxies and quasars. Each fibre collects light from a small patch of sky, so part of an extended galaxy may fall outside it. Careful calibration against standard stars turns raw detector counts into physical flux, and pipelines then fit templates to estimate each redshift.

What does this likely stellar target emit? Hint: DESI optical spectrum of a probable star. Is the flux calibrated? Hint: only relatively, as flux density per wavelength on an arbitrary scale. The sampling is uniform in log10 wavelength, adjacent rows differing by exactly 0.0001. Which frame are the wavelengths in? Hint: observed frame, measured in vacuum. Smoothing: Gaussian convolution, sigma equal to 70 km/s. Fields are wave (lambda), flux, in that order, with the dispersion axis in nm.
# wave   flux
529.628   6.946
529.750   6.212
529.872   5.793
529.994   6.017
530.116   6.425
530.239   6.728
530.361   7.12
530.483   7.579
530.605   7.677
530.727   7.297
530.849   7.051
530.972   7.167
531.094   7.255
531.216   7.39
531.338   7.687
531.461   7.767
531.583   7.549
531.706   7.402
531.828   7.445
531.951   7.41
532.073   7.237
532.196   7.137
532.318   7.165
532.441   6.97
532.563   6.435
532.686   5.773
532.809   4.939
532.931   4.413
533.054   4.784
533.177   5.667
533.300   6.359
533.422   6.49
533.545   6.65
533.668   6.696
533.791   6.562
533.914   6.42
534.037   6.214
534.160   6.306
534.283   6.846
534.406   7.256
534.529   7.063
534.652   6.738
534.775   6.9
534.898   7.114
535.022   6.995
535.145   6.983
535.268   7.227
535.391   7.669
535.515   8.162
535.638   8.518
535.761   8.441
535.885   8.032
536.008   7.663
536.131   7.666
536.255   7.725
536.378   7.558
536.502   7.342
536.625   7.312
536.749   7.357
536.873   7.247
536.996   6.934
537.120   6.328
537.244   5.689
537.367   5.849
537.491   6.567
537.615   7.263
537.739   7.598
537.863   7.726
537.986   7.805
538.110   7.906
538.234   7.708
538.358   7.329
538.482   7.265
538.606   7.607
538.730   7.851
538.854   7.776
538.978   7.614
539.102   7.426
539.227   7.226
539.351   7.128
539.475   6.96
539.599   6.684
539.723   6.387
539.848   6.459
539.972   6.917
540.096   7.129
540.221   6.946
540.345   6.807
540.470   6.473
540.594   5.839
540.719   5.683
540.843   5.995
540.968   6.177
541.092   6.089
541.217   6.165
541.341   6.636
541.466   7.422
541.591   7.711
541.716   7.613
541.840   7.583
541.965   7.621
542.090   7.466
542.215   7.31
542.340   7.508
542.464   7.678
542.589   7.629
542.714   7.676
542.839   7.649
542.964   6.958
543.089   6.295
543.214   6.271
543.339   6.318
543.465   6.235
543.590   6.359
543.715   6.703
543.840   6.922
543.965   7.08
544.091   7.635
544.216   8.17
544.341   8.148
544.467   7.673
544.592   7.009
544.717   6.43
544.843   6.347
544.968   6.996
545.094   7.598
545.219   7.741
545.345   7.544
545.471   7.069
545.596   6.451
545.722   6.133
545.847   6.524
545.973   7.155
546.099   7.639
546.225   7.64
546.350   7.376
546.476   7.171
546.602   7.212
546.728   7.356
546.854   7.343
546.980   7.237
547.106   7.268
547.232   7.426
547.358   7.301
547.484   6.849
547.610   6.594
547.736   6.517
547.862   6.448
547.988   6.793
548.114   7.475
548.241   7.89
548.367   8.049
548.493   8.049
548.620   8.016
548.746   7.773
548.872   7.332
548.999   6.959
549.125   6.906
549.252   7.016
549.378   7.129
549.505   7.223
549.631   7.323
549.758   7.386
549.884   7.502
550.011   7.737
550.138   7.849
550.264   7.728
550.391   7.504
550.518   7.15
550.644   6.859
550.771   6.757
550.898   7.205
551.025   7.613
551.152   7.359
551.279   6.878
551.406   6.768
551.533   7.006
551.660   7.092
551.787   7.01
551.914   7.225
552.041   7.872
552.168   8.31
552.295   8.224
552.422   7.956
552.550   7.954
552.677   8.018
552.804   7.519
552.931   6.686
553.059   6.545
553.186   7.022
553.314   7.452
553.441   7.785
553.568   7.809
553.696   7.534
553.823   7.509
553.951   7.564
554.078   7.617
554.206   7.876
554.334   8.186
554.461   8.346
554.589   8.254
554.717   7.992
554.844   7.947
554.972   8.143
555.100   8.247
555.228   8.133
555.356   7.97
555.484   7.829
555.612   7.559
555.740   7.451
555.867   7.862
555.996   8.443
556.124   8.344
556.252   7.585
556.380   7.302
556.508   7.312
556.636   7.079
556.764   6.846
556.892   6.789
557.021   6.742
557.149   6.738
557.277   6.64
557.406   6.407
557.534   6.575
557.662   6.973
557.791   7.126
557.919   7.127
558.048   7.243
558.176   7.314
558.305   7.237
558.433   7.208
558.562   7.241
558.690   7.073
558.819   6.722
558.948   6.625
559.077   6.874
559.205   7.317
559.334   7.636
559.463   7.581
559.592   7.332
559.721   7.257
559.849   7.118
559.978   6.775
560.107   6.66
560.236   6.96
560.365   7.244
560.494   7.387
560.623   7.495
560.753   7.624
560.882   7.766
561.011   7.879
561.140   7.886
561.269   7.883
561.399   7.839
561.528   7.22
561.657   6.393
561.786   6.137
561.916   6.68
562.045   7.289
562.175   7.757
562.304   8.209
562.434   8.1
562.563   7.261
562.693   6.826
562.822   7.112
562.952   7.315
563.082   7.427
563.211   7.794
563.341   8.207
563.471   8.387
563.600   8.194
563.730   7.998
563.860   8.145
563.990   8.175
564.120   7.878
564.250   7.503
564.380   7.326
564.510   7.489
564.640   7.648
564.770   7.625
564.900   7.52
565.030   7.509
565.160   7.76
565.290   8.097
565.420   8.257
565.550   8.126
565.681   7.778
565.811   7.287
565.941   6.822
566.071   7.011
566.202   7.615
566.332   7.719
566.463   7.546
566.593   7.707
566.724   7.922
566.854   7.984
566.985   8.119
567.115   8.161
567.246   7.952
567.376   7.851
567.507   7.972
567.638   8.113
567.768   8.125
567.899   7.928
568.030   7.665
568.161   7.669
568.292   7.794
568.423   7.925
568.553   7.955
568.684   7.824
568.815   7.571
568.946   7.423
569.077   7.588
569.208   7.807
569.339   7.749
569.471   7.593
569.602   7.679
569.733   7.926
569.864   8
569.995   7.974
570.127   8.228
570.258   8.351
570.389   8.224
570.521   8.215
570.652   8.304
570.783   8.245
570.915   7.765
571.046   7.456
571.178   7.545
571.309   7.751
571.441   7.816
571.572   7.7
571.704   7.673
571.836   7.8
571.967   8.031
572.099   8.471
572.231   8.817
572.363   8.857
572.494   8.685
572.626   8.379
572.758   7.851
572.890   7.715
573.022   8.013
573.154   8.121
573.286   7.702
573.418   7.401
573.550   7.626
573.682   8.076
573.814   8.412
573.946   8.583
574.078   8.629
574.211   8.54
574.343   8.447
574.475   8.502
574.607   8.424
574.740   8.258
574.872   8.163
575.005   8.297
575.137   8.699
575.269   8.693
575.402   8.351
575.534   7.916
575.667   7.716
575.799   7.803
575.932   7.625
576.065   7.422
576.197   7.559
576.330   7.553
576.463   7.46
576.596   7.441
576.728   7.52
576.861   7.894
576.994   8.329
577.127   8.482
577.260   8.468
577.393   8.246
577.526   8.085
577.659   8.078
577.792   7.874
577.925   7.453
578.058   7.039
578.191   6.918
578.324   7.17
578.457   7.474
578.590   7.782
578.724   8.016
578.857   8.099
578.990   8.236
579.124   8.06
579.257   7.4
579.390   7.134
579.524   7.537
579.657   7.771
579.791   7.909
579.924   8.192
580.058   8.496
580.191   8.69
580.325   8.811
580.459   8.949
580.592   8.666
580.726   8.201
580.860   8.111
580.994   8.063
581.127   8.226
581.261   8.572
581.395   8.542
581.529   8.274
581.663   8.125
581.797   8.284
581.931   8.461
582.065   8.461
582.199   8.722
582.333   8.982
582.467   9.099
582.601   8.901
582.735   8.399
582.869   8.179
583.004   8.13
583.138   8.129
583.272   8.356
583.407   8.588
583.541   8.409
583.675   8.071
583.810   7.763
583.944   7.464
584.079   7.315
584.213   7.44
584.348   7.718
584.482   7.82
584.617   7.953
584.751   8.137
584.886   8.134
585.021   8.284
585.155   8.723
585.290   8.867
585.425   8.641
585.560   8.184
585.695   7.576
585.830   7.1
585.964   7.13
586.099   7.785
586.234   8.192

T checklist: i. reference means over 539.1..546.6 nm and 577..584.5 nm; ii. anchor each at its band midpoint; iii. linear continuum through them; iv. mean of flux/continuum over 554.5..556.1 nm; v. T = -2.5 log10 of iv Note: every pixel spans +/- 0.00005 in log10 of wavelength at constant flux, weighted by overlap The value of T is -0.090 mag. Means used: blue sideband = 6.99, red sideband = 8.11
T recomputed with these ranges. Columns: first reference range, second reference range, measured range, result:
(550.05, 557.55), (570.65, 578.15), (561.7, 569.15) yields 0.014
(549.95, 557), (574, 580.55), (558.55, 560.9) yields 0.073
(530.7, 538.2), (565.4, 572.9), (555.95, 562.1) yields 0.066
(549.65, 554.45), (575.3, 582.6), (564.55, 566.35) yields 0.018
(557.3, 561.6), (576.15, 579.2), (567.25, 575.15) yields -0.061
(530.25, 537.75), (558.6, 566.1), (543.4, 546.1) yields 0.017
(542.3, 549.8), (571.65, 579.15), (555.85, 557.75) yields 0.049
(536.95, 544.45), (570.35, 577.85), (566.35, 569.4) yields 0.004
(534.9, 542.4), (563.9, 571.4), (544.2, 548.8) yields 0.014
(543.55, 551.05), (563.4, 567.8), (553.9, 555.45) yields -0.078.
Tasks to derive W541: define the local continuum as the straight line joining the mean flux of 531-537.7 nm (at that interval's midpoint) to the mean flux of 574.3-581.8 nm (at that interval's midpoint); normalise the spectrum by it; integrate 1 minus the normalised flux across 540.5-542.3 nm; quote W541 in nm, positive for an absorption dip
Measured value 0.08 nm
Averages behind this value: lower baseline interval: 6.94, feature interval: 6.81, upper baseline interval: 8.02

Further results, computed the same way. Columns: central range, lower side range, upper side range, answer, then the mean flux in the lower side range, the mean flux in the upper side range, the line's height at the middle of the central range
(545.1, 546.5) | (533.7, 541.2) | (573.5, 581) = 0.023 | 7.07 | 8.02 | 7.27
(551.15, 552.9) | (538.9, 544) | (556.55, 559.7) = -0.132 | 6.9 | 7.02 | 6.98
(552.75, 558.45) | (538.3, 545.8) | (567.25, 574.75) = 0.015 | 7.02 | 8.01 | 7.49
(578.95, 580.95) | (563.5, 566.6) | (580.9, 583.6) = 0.048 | 7.71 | 8.44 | 8.34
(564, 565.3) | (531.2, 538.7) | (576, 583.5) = 0.016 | 7.02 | 8.09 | 7.73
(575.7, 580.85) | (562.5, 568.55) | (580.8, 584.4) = 0.148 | 7.75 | 8.25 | 8.13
